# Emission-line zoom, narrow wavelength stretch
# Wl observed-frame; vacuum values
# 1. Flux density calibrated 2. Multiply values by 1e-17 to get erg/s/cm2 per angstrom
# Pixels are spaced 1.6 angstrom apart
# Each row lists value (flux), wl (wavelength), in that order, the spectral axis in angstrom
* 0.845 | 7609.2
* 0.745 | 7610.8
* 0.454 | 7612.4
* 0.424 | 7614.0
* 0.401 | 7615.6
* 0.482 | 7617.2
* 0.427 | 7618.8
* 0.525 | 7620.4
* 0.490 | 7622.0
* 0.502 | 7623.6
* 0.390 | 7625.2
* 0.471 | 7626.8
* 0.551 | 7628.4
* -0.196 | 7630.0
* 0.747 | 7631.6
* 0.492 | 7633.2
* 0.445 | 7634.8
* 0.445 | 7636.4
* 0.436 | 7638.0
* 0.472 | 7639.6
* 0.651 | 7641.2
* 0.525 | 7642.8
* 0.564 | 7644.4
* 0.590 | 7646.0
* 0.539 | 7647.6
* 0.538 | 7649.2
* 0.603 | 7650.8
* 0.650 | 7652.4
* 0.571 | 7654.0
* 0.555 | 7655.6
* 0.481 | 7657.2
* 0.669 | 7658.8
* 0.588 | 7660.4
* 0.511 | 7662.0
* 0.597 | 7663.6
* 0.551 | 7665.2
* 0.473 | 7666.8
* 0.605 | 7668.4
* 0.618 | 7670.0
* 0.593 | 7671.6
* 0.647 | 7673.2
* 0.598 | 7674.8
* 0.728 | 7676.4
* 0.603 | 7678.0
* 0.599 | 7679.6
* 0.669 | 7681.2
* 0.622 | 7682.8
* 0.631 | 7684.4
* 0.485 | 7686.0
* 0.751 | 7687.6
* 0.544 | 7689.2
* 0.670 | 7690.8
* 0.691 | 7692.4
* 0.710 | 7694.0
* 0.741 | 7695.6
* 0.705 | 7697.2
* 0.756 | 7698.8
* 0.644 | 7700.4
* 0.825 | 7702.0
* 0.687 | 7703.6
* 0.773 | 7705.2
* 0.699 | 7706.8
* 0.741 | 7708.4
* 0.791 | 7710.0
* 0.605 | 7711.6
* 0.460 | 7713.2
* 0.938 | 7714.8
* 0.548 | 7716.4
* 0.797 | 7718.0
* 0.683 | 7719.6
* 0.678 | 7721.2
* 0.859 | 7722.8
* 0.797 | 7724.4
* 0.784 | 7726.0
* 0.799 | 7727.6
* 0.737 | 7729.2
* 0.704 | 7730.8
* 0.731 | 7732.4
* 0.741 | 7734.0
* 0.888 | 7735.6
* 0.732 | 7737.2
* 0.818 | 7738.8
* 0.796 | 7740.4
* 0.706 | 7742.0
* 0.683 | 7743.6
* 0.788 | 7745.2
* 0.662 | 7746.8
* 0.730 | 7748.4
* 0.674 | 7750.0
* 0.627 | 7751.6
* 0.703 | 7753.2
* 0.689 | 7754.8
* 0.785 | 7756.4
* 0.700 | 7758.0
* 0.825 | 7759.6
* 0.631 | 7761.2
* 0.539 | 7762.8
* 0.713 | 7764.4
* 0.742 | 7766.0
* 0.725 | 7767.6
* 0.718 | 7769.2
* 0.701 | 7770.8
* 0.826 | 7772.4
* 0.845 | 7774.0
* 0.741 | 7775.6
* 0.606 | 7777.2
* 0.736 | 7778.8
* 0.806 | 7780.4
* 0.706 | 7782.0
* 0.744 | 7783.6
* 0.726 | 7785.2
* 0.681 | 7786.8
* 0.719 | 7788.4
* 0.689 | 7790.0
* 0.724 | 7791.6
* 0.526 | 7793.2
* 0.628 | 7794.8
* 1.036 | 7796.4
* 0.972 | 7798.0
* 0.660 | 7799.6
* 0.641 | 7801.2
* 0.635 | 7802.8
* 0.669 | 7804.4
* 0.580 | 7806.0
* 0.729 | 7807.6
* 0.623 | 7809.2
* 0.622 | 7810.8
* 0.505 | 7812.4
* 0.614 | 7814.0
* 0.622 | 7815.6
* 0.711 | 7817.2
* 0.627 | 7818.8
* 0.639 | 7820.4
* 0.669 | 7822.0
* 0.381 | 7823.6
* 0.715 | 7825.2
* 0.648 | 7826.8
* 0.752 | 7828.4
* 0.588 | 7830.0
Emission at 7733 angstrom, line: Mg II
